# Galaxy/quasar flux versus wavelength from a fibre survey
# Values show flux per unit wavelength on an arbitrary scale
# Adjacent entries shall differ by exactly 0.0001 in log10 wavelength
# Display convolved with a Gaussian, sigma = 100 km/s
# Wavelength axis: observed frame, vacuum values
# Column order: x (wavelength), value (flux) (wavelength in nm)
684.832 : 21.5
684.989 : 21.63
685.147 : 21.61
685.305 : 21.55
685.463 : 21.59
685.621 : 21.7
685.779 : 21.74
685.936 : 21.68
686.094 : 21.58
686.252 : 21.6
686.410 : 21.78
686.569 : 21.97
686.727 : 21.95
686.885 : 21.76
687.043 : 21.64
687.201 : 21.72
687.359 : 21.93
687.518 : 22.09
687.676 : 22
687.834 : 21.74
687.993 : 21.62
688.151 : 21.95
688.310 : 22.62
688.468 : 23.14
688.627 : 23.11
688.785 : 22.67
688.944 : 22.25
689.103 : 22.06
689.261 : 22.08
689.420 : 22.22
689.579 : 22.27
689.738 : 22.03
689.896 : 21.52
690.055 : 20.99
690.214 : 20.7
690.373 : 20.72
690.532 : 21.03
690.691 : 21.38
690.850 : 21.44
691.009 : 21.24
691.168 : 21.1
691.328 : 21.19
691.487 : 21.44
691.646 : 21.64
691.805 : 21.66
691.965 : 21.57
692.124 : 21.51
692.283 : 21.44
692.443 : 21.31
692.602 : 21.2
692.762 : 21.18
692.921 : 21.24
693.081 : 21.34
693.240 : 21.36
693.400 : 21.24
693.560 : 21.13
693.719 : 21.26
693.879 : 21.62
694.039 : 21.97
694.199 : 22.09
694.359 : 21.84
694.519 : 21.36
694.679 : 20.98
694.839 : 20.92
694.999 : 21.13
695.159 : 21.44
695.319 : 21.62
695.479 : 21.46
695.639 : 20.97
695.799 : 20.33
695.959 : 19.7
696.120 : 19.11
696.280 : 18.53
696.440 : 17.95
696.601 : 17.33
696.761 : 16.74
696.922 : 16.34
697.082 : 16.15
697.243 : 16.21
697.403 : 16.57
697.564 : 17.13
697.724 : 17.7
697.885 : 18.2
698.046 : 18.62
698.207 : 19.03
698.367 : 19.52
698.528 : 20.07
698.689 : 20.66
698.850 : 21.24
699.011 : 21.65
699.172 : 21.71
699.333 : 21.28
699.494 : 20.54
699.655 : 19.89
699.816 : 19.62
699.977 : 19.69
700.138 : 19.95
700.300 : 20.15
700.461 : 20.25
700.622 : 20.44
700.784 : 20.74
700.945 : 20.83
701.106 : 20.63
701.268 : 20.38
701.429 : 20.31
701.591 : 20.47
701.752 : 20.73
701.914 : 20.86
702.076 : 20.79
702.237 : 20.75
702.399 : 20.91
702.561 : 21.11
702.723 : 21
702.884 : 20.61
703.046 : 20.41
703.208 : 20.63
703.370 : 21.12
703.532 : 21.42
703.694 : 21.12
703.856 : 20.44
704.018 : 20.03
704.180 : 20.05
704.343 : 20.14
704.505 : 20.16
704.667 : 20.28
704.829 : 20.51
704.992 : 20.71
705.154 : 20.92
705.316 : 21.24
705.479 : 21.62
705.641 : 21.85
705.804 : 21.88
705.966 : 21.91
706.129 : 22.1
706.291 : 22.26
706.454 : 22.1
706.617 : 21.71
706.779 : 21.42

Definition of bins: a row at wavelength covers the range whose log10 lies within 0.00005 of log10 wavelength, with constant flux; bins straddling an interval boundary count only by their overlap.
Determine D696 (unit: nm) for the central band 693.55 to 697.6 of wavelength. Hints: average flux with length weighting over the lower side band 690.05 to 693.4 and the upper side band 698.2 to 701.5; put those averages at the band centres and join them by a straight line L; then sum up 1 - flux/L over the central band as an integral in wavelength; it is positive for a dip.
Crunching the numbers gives 0.234 nm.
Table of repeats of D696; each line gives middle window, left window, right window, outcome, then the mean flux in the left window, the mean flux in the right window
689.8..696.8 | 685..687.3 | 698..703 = 0.06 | 21.7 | 20.5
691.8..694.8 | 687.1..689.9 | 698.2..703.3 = 0.02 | 22.2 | 20.6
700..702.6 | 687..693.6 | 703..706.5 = 0.08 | 21.7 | 21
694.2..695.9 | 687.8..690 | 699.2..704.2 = 0.02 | 22.2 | 20.6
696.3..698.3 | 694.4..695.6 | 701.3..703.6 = 0.35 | 21.3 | 20.8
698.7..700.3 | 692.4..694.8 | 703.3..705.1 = 0.03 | 21.4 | 20.5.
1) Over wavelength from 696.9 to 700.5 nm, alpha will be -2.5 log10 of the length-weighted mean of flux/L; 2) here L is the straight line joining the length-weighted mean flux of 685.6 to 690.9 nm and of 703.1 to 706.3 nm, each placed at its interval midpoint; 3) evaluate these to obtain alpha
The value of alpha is 0.11 mag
